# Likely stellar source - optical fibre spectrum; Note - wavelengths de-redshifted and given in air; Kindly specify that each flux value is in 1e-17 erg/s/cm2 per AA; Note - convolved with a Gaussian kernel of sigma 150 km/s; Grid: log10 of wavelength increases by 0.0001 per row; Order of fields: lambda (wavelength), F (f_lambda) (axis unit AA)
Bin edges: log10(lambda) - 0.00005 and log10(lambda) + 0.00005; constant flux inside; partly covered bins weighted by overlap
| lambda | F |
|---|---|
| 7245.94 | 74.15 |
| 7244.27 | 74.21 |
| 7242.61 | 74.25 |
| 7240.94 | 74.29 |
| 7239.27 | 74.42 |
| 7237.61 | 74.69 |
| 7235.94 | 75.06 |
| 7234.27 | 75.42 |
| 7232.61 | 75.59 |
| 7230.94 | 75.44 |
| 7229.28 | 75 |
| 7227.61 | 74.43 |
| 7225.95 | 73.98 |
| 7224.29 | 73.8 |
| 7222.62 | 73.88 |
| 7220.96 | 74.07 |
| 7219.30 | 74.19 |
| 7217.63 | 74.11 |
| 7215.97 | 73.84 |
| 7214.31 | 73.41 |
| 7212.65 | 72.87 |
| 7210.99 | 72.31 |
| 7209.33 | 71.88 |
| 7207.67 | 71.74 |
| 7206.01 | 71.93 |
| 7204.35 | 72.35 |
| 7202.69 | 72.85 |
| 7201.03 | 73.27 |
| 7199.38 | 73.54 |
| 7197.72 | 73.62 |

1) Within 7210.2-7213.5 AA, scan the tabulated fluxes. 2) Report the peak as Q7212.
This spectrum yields 72.87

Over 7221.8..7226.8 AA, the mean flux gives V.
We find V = 73.9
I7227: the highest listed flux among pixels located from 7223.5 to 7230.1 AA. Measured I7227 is 75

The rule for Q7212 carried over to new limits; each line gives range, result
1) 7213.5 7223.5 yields 74.19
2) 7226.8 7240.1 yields 75.59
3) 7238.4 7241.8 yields 74.42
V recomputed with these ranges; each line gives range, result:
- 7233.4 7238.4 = 75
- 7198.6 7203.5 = 73.3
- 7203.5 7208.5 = 72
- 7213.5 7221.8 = 73.9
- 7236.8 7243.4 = 74.4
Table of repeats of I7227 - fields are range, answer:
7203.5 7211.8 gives 72.35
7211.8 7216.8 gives 73.84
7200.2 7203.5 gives 73.27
